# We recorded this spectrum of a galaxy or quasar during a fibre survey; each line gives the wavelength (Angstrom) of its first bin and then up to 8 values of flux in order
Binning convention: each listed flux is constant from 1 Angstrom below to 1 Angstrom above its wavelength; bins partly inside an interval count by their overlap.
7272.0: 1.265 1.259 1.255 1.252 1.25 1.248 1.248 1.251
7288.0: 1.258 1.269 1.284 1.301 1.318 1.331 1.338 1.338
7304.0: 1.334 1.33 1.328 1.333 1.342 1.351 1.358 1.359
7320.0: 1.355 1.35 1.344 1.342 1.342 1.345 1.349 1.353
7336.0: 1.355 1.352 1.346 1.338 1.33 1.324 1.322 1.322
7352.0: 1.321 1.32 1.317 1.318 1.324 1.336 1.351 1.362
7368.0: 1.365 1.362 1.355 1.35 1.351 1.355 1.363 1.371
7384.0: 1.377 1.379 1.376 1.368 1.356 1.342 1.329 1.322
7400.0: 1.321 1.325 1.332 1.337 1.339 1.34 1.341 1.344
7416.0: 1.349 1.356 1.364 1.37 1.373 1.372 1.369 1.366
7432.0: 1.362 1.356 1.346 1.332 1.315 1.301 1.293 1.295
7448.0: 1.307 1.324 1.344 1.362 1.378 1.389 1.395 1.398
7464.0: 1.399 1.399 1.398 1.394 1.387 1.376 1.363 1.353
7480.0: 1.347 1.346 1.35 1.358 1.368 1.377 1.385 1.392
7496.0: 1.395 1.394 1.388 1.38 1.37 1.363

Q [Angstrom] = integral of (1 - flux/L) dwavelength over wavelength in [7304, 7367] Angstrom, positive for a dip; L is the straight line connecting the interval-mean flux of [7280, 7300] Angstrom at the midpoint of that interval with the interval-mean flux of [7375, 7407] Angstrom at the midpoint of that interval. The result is -1.3 Angstrom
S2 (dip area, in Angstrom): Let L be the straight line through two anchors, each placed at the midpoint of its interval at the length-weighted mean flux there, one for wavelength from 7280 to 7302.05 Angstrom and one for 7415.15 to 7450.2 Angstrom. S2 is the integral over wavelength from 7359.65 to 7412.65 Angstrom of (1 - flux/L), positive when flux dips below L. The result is -1.0 Angstrom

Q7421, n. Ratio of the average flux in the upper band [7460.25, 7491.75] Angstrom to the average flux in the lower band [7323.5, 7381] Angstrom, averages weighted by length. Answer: 1.0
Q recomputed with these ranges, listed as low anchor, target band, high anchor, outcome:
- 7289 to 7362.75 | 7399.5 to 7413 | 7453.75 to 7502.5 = 0.23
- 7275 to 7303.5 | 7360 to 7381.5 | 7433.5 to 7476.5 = -0.57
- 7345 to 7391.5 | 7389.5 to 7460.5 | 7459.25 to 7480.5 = 1.20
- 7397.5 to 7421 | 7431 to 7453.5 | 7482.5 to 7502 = 0.48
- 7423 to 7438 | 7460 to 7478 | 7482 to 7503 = -0.22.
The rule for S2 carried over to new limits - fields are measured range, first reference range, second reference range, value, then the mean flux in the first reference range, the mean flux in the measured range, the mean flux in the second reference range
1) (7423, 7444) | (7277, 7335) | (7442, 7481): 0.1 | 1.32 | 1.35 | 1.36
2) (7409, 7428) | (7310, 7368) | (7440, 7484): -0.1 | 1.34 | 1.36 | 1.36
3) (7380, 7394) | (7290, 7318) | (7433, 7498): -0.2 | 1.33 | 1.37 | 1.36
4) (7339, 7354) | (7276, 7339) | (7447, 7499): 0.0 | 1.32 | 1.33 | 1.37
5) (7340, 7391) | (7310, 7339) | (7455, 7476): 0.6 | 1.35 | 1.35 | 1.39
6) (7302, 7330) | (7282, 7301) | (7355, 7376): -0.8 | 1.29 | 1.34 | 1.34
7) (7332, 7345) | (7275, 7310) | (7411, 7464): -0.4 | 1.29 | 1.35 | 1.35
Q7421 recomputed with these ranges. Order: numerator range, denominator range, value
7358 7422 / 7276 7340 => 1.02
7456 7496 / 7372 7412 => 1.02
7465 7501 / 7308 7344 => 1.02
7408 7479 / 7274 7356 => 1.03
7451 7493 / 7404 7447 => 1.02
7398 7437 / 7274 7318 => 1.04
